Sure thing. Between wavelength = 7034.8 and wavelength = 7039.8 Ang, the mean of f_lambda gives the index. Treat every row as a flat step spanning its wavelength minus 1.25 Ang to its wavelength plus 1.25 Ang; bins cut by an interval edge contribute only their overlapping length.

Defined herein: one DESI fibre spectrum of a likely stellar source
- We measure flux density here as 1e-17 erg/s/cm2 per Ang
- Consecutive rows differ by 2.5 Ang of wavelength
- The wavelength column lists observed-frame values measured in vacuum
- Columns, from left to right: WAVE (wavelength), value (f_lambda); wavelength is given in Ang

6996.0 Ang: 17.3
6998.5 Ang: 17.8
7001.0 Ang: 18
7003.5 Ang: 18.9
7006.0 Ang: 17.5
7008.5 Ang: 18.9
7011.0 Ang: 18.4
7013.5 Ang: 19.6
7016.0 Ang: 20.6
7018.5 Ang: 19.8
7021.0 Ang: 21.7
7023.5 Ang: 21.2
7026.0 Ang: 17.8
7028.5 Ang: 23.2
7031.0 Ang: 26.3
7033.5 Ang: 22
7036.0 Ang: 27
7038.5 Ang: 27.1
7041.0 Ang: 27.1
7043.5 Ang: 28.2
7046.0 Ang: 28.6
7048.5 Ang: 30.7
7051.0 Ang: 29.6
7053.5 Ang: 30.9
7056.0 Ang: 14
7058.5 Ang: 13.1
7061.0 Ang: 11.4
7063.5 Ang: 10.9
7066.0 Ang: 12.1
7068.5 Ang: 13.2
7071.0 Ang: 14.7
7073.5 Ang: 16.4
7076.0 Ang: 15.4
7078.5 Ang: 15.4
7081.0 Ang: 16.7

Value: 27.1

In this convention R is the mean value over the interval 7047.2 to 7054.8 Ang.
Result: 30.3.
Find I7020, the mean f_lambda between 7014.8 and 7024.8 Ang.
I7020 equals 20.8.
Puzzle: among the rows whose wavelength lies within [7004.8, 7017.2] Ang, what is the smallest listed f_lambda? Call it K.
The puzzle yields 17.5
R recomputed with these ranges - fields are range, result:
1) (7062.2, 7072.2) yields 12.7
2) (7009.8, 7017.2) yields 19.5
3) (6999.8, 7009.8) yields 18.3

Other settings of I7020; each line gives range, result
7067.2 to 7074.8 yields 14.8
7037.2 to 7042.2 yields 27.1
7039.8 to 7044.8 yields 27.7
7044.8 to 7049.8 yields 29.7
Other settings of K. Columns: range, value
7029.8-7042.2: 22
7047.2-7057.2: 14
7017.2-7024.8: 19.8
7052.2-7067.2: 10.9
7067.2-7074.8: 13.2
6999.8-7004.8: 18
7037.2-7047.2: 27.1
